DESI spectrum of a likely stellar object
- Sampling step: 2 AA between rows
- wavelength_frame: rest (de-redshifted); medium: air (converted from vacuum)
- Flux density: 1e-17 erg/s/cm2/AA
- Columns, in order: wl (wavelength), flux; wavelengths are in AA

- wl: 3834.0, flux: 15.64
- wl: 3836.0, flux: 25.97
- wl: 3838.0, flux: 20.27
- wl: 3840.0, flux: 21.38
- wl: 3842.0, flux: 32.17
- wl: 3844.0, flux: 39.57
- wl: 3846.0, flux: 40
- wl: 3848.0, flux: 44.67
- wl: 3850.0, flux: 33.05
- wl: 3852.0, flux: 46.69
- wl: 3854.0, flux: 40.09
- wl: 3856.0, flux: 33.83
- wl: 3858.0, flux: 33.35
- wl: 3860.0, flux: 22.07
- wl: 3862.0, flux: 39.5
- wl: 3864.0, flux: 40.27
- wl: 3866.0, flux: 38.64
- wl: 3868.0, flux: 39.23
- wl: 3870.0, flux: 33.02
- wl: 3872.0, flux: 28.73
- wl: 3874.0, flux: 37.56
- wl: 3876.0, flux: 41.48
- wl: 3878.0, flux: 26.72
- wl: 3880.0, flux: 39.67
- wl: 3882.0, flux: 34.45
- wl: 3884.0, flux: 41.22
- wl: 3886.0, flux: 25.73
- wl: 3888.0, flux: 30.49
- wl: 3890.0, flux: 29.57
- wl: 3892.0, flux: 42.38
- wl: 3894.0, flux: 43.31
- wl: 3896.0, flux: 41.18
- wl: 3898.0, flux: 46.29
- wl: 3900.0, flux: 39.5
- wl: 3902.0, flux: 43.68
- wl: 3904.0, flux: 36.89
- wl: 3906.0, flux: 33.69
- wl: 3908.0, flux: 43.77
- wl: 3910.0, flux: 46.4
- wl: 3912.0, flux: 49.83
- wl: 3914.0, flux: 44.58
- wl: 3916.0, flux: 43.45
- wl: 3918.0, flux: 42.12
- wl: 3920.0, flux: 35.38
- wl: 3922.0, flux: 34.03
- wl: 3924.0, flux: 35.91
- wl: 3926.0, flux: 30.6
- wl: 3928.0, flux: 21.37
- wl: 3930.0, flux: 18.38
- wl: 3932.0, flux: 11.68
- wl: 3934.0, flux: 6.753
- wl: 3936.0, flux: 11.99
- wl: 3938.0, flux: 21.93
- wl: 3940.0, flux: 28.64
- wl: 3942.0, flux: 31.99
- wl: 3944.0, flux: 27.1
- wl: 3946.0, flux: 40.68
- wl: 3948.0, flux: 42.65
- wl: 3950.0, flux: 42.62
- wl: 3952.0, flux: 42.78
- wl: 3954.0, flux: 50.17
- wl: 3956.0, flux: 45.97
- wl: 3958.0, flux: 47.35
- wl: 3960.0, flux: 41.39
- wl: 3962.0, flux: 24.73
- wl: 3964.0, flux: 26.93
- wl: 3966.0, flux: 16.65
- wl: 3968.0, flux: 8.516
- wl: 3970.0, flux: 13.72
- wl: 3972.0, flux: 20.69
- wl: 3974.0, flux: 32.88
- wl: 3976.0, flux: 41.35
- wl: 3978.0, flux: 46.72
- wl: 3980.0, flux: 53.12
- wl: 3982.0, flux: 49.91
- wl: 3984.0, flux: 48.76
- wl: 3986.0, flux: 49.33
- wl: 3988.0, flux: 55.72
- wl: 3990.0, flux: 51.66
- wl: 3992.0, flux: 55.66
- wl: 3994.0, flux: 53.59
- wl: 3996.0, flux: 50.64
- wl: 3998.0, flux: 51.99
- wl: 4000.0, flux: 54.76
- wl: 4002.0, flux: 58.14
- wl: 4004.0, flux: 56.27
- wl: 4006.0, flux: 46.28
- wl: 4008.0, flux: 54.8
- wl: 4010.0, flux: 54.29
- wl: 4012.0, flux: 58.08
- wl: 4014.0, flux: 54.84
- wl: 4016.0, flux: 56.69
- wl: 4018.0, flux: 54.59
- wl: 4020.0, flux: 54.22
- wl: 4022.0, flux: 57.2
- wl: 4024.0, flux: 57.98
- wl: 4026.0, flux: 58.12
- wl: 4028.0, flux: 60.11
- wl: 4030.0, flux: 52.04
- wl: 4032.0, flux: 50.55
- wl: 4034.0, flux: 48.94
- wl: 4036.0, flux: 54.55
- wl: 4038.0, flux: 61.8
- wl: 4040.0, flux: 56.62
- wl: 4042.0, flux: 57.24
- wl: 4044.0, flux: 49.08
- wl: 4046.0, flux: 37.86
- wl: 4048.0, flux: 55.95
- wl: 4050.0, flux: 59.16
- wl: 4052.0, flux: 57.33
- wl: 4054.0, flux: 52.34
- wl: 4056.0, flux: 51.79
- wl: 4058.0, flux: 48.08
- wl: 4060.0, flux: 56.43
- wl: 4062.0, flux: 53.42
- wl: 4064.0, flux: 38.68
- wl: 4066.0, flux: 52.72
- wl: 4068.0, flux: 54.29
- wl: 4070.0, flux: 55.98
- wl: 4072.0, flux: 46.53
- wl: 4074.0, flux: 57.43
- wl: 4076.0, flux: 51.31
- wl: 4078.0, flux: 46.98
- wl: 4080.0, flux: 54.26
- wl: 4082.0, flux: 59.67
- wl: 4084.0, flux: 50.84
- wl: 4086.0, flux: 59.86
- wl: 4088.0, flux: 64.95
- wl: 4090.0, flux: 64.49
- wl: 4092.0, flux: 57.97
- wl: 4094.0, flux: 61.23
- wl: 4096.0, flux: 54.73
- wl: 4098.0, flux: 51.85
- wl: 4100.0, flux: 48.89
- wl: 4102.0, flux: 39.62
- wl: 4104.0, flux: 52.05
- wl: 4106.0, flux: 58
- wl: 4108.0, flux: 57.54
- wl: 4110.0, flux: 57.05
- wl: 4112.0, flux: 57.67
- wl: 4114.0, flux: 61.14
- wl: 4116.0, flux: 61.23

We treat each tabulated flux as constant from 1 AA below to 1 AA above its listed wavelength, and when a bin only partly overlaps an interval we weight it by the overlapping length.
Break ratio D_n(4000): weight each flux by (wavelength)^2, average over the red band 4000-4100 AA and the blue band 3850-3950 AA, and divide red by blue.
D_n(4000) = 1.69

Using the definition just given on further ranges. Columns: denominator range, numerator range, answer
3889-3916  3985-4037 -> 1.38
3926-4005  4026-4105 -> 1.51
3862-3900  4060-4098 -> 1.64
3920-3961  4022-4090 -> 1.80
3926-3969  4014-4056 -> 1.96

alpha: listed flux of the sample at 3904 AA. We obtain 36.89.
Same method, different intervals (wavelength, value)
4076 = 51.31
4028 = 60.11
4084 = 50.84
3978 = 46.72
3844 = 39.57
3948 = 42.65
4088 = 64.95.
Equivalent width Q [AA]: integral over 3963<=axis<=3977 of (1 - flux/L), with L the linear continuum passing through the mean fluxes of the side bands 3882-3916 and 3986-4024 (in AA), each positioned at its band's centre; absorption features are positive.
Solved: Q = 7.5 AA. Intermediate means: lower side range 39.9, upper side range 54.4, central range 23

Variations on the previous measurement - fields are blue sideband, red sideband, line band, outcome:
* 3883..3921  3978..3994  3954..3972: 7.2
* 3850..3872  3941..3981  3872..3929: -3.3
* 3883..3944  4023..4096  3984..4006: -3.9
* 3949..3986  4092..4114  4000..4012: -3.6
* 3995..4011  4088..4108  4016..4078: 0.9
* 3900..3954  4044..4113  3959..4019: -3.3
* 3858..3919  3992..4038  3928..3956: 9.9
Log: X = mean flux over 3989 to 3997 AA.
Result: 52.9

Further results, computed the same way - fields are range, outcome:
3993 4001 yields 52.7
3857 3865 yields 33.8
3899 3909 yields 39.5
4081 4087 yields 56.8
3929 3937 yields 12.2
